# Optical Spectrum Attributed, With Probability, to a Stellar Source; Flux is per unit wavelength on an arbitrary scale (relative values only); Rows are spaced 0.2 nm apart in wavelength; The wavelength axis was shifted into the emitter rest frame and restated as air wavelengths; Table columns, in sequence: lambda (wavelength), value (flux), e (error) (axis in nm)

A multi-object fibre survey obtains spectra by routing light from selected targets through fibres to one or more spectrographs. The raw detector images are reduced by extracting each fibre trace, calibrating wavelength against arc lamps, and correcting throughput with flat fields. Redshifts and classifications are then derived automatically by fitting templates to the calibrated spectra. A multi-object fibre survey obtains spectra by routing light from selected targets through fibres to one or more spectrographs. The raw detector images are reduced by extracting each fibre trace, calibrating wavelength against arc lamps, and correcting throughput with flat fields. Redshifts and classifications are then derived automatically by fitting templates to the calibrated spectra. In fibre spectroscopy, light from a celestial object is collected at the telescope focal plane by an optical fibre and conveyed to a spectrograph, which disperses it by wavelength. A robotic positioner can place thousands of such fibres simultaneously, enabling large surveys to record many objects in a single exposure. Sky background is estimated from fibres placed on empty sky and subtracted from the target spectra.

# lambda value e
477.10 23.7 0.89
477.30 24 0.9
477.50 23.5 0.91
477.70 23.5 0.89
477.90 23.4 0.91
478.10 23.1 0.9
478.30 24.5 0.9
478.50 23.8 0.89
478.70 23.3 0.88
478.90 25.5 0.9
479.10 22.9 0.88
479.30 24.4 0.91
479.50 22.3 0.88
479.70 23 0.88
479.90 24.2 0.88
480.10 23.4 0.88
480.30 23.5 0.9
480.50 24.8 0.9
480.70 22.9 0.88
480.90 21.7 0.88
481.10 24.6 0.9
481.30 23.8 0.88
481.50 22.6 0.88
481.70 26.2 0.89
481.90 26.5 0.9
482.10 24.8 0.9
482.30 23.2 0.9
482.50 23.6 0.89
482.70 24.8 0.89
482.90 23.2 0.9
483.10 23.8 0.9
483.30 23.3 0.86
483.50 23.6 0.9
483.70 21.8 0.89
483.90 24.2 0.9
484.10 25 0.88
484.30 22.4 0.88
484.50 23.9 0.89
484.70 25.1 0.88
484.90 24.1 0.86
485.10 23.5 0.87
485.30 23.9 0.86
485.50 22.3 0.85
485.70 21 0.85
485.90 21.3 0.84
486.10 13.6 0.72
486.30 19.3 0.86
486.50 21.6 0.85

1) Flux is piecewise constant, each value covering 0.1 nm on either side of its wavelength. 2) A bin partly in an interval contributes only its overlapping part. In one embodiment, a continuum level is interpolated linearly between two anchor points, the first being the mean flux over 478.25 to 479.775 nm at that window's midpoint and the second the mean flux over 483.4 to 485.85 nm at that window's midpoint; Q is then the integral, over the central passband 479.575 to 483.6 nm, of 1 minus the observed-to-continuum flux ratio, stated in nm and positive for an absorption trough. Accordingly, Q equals -0.06 nm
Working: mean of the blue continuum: 23.7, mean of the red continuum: 23.4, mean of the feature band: 23.9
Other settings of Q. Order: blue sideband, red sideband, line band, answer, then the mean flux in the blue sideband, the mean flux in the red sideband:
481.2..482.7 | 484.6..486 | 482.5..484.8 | 0.00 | 24.4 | 23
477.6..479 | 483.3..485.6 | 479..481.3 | 0.03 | 23.9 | 23.6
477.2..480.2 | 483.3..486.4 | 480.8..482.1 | -0.07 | 23.7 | 22.4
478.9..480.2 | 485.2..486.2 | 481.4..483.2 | -0.18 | 23.5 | 20.4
